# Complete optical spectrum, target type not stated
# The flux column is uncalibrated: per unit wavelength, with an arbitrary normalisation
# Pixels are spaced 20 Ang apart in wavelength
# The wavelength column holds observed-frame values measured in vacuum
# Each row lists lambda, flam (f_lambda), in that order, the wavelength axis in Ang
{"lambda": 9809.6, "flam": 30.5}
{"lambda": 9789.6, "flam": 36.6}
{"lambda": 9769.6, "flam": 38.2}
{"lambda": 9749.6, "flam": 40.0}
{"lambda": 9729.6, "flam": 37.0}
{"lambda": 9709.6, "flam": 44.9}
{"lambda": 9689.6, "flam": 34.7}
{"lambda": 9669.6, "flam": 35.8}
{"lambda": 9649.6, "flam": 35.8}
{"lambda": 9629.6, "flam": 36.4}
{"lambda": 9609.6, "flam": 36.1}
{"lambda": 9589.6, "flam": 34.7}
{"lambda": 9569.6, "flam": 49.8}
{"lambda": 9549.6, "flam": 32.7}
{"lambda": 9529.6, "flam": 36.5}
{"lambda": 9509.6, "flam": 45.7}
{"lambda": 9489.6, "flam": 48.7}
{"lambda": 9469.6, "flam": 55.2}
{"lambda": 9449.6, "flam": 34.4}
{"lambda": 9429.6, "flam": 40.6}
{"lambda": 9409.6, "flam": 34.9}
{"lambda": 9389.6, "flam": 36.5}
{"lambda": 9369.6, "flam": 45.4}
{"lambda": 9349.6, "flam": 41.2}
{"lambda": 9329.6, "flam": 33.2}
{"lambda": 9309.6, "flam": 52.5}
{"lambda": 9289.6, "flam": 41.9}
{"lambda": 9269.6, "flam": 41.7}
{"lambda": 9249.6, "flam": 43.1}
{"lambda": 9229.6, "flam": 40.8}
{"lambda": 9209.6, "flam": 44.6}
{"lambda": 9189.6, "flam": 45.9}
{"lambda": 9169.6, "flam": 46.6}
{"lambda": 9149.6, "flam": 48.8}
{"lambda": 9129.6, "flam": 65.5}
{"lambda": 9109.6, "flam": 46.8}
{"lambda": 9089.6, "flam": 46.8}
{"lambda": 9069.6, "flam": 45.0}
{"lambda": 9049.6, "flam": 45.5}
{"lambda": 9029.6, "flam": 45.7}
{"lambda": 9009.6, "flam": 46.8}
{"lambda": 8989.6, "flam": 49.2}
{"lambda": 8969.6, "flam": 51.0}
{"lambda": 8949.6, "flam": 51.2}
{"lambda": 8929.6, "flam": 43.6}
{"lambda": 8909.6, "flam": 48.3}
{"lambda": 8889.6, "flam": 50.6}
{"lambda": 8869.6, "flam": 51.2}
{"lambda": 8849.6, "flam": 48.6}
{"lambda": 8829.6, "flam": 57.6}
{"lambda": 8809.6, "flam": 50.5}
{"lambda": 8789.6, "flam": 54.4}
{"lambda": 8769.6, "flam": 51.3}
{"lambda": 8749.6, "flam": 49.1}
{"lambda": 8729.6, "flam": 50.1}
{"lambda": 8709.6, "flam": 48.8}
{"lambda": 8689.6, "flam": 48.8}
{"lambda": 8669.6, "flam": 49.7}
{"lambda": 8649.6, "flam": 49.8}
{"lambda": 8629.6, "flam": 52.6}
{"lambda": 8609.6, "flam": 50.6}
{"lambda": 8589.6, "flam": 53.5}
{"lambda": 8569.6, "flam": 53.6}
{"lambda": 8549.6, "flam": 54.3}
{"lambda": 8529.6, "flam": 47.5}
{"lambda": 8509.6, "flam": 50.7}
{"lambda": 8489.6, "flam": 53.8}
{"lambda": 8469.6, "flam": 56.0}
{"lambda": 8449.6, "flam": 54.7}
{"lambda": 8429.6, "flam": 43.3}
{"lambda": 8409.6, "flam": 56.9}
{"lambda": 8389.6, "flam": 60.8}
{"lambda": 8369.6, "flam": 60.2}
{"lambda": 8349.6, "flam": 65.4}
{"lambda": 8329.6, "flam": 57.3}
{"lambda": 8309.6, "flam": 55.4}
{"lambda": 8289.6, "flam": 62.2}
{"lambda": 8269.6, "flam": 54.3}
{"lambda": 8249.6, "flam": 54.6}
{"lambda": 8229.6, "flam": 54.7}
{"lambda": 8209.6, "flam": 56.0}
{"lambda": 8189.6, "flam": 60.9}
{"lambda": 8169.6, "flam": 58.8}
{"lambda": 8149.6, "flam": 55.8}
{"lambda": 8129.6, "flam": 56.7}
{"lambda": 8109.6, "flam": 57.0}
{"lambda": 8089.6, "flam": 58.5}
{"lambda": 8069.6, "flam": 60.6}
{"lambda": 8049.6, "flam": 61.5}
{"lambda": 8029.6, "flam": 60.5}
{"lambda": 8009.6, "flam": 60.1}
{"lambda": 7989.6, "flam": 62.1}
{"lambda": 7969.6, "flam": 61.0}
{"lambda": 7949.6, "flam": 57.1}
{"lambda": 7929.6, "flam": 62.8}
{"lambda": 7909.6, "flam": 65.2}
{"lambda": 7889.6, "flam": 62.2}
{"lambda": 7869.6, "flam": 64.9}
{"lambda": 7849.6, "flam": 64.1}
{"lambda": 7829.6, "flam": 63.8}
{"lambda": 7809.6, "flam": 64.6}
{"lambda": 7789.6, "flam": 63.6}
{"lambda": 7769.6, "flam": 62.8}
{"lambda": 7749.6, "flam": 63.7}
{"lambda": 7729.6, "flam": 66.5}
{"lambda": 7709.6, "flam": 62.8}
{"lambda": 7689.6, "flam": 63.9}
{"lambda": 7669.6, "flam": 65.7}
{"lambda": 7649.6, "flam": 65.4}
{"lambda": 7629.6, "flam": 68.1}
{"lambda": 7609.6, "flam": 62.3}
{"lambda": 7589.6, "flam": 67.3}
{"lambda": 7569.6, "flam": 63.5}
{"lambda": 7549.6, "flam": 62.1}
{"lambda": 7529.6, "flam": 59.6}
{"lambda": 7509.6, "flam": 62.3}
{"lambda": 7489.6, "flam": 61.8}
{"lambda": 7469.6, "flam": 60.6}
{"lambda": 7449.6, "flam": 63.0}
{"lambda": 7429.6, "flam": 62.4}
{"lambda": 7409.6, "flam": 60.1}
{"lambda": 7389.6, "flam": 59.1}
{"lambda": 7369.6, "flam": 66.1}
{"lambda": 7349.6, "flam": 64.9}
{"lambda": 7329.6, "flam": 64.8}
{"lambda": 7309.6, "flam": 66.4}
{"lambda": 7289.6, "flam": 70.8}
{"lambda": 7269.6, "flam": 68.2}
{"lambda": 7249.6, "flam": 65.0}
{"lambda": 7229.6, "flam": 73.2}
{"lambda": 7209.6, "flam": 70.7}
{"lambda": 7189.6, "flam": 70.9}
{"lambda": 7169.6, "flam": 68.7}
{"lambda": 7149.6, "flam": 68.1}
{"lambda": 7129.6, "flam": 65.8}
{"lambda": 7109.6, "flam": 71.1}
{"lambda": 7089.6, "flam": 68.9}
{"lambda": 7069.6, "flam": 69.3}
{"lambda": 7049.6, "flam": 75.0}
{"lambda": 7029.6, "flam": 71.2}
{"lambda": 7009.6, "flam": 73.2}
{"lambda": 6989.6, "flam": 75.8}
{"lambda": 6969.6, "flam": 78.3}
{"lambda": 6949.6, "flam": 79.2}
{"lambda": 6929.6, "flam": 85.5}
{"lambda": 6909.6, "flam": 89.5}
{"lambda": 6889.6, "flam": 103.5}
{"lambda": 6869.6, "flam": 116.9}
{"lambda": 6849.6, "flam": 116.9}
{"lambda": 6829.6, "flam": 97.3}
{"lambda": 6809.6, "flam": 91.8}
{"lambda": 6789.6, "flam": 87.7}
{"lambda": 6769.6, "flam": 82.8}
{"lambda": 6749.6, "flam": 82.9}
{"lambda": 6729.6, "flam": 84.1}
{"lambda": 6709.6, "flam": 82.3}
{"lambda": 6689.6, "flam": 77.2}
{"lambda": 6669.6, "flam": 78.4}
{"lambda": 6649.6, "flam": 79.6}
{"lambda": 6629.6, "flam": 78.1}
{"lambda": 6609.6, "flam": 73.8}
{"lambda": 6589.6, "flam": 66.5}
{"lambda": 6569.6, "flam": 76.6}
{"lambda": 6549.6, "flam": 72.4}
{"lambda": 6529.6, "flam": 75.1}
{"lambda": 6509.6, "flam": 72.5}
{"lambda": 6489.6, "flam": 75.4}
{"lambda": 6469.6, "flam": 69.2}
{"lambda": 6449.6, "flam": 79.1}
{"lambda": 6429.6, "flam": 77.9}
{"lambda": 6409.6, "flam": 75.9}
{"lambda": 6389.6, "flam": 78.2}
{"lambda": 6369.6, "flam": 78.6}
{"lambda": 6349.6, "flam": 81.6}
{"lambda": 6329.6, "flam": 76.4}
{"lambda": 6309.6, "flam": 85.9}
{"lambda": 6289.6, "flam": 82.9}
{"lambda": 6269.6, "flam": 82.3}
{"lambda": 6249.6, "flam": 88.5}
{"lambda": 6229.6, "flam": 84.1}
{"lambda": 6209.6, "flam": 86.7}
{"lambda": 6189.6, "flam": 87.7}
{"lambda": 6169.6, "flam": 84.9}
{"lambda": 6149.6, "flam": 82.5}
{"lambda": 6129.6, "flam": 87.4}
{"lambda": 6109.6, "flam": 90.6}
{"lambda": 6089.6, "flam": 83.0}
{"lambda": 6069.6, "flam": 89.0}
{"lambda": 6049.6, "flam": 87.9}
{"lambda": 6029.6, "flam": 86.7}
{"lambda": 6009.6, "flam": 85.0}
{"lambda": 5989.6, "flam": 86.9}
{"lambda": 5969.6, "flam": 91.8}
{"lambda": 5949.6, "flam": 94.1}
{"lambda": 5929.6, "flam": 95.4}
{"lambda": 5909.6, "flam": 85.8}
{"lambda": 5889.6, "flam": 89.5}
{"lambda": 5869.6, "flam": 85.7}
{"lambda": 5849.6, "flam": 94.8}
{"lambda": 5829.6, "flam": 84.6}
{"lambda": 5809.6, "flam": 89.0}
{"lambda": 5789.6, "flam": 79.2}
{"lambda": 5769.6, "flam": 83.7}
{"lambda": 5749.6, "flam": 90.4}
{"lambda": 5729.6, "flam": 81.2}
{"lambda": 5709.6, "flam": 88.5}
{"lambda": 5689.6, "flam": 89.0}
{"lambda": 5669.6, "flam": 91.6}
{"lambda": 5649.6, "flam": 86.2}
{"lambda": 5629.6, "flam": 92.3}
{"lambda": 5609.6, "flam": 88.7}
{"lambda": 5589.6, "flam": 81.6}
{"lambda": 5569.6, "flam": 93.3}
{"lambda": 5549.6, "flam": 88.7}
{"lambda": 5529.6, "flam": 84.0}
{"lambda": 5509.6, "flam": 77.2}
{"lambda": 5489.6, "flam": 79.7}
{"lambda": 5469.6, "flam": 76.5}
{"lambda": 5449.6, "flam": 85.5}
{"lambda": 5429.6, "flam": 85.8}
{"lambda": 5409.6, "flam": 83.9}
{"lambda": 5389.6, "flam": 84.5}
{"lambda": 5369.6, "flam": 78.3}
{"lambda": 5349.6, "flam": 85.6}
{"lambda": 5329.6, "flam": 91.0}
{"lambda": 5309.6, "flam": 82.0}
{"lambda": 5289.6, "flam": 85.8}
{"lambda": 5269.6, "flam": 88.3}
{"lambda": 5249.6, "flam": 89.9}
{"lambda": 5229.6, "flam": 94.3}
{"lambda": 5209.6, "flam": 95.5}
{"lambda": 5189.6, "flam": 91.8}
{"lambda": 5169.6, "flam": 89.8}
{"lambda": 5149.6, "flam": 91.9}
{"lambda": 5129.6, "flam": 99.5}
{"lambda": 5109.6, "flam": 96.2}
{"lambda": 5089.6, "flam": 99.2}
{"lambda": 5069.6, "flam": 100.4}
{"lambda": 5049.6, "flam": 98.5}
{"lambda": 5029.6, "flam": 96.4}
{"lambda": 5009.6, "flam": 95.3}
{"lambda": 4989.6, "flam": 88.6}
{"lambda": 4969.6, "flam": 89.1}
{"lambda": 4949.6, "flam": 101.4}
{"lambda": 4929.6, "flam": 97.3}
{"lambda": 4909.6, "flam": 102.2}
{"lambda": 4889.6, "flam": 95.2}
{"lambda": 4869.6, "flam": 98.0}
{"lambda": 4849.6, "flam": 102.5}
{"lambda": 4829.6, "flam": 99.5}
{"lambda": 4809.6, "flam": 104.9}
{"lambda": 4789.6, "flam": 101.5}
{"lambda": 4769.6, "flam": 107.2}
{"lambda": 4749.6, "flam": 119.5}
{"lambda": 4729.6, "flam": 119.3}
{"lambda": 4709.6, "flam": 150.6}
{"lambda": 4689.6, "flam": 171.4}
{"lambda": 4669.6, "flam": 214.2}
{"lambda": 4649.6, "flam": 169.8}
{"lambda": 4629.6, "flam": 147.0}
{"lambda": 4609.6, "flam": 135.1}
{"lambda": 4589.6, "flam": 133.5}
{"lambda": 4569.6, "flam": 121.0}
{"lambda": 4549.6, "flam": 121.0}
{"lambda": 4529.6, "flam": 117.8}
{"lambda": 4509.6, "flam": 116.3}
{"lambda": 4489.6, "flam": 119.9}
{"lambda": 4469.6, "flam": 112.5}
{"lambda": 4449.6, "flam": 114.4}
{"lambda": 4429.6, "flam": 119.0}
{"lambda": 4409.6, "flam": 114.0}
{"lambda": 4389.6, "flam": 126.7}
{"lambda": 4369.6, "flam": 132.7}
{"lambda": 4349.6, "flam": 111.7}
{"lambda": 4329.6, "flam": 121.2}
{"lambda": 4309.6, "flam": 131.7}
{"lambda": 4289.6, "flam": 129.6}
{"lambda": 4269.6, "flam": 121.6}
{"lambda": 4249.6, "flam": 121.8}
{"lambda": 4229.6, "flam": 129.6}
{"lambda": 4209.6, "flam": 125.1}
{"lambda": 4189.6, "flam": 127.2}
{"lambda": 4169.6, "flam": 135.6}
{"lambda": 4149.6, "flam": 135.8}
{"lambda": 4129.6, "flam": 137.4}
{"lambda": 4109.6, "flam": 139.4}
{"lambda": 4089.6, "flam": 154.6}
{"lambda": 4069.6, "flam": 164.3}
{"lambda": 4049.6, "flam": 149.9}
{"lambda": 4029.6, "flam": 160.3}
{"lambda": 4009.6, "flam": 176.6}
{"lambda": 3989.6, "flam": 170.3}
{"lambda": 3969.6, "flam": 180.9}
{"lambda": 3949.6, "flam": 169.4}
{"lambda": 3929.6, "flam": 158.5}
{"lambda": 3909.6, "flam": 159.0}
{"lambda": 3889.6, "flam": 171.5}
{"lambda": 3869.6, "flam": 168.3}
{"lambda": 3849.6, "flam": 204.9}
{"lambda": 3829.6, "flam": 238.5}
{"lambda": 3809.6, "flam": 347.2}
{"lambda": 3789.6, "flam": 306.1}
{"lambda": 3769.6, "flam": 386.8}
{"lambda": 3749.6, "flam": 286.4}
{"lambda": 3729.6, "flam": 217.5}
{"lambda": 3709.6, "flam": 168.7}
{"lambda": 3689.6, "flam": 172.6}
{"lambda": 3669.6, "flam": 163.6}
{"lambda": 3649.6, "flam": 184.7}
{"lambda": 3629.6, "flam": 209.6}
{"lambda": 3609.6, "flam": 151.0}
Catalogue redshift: 1.449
